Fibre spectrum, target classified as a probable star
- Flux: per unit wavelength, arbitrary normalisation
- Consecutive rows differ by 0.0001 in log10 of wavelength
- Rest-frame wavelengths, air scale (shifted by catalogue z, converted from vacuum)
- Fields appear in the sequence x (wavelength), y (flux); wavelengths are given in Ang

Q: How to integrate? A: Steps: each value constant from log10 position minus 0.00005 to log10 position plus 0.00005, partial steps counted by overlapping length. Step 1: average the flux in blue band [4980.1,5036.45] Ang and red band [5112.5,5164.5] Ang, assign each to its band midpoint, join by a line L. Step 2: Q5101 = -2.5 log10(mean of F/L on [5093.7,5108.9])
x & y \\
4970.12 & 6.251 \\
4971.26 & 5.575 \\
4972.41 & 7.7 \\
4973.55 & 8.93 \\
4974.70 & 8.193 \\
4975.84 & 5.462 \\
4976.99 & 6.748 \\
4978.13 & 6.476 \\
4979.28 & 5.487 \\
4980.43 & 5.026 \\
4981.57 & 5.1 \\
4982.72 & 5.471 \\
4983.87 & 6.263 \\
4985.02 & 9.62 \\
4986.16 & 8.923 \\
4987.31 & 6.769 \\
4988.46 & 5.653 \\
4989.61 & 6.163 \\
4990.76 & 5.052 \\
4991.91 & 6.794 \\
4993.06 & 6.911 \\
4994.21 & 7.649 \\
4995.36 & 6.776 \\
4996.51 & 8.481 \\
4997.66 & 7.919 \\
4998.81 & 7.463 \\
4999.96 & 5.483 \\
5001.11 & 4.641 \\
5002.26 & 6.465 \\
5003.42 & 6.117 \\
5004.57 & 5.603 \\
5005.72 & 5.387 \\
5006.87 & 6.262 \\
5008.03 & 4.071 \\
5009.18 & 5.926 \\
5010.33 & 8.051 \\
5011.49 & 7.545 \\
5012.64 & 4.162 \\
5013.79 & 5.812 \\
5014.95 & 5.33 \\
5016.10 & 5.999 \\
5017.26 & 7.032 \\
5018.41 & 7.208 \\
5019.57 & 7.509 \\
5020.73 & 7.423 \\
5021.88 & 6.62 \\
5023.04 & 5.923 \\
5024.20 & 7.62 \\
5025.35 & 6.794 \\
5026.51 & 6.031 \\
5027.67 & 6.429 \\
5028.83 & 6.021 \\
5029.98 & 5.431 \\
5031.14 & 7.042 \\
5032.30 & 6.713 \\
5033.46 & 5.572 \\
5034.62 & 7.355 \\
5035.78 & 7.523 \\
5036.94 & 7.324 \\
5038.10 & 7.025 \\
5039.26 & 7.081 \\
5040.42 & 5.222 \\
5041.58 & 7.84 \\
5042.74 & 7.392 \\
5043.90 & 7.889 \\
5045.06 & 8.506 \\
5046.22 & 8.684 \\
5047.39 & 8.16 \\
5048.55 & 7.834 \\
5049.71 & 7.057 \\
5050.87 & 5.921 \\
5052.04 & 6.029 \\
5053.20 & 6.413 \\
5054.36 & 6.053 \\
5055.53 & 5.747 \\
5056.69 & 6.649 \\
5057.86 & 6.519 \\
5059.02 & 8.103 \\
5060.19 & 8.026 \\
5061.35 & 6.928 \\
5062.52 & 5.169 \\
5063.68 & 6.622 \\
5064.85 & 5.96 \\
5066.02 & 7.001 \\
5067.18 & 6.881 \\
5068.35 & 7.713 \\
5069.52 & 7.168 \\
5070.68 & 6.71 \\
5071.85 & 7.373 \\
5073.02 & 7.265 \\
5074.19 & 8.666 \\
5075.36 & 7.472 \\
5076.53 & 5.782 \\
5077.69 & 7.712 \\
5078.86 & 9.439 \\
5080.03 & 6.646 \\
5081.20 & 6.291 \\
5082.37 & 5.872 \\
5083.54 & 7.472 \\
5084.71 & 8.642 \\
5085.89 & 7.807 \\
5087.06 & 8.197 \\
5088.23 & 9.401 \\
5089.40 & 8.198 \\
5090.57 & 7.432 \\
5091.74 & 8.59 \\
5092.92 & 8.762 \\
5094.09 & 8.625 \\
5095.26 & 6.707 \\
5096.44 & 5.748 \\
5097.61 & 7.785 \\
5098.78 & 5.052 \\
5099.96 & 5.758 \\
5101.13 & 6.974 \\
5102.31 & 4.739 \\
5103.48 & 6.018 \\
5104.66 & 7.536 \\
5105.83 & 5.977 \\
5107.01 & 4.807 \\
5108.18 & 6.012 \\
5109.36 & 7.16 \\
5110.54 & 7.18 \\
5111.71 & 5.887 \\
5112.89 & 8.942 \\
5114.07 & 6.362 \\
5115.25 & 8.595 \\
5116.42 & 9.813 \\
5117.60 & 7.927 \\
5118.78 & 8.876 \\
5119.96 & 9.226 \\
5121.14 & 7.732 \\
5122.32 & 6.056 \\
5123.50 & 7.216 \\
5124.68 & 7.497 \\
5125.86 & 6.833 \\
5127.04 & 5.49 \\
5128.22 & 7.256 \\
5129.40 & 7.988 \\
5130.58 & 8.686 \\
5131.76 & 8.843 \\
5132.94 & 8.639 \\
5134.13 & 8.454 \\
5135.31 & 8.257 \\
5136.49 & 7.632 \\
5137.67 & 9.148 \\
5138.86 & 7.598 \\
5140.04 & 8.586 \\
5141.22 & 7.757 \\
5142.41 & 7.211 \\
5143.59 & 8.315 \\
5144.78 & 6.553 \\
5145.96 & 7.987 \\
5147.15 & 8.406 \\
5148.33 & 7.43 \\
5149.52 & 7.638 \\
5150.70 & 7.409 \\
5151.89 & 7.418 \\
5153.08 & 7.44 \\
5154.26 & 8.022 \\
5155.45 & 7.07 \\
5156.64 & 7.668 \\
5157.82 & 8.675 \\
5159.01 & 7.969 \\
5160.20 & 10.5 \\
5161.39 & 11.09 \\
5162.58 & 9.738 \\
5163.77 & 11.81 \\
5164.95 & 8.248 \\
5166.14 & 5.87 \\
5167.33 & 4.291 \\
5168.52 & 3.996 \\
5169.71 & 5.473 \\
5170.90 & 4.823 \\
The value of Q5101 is 0.22 mag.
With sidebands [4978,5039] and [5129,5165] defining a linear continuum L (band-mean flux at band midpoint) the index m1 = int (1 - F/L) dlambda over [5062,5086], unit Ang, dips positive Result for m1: 0.8 Ang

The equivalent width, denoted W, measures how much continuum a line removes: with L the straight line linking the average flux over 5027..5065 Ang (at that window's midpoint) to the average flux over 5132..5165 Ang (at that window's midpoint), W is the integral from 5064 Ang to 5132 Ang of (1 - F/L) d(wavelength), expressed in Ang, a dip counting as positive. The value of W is 2.67 Ang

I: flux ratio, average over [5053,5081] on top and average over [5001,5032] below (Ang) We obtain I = 1.12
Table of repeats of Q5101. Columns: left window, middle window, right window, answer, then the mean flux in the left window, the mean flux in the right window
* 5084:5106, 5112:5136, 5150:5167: -0.014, 7.28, 8.43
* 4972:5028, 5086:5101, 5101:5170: -0.036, 6.54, 7.61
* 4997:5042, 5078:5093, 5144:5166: -0.071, 6.43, 8.34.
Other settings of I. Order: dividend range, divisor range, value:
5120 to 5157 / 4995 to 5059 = 1.16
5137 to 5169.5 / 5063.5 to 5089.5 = 1.07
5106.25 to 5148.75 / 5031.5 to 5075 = 1.09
